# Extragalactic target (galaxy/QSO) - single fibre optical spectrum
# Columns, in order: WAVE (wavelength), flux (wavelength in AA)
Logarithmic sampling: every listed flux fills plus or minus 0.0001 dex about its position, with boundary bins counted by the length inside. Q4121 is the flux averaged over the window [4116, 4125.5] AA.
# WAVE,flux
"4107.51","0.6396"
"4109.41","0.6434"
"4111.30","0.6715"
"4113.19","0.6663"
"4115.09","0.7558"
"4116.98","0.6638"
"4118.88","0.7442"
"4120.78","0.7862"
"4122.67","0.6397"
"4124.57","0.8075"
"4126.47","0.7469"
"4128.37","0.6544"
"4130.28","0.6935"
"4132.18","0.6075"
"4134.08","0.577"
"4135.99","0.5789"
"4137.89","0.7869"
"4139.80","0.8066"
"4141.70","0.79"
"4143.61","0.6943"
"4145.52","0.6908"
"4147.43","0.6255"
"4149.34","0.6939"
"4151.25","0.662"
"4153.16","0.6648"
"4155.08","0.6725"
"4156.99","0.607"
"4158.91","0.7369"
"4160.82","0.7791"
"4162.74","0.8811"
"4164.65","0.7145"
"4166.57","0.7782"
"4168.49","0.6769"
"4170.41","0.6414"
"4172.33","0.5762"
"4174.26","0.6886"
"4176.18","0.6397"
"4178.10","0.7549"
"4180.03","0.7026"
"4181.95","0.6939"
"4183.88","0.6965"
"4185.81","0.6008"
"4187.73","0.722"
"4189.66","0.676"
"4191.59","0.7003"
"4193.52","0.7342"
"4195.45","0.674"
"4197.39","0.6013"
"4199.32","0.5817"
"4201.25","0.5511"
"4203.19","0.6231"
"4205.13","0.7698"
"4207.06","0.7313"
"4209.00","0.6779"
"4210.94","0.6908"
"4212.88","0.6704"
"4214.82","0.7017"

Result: 0.729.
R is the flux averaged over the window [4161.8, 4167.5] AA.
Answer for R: 0.792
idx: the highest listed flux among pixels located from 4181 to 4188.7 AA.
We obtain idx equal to 0.722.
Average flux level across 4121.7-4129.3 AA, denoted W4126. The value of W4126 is 0.713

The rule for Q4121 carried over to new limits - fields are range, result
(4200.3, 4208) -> 0.669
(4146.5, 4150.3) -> 0.66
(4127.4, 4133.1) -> 0.652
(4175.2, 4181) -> 0.7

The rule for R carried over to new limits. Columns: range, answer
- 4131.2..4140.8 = 0.673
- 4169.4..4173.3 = 0.609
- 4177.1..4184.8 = 0.712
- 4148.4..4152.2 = 0.678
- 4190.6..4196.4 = 0.703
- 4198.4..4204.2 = 0.586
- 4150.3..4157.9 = 0.652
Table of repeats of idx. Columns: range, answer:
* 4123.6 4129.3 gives 0.8075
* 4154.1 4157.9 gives 0.6725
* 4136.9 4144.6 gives 0.8066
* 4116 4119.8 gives 0.7442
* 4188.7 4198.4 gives 0.7342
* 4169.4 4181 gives 0.7549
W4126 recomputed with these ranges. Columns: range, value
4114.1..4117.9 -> 0.71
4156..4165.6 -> 0.744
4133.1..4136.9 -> 0.578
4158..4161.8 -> 0.759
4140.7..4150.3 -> 0.7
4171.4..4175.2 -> 0.631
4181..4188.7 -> 0.678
